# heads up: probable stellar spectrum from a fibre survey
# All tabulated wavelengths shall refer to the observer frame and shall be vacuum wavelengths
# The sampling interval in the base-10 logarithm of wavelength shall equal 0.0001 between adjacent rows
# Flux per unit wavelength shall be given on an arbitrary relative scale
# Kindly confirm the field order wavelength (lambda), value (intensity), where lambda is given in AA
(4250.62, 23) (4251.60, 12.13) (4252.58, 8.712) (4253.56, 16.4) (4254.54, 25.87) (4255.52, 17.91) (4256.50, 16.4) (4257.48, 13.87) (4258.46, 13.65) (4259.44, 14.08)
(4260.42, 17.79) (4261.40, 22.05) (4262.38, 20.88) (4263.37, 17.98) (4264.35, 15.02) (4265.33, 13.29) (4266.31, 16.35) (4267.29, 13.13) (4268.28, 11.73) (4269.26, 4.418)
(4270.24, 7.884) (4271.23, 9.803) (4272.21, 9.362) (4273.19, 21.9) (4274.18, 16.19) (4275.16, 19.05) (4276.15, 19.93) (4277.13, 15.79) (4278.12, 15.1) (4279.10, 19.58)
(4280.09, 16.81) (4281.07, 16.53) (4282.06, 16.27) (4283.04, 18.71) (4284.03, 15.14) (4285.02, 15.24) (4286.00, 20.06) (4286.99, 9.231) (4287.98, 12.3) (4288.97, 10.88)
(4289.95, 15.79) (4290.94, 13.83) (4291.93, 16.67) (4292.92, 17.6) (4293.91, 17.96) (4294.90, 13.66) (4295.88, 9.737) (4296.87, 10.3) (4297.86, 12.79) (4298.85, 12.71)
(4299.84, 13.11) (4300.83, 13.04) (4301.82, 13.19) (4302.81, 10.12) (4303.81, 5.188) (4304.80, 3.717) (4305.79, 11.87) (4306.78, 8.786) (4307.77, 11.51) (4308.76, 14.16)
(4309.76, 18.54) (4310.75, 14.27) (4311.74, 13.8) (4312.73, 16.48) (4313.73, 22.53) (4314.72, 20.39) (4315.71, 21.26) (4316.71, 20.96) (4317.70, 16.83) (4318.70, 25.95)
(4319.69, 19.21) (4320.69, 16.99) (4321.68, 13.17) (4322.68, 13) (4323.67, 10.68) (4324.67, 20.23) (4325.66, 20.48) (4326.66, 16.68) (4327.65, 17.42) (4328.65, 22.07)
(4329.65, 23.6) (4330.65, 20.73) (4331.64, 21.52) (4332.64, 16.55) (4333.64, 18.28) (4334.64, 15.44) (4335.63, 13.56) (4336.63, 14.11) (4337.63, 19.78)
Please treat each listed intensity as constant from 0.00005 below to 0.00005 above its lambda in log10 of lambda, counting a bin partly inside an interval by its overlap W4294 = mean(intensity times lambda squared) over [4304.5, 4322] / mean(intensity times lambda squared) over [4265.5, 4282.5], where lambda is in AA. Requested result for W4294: 1.13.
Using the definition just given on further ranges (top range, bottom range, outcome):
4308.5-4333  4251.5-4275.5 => 1.25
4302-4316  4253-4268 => 0.83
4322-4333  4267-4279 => 1.36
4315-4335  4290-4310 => 1.52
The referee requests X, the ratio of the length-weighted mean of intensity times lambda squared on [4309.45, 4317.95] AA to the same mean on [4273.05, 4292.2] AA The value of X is 1.16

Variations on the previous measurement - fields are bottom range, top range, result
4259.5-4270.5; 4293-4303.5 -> 0.88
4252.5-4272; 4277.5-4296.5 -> 1.04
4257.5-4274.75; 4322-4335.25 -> 1.29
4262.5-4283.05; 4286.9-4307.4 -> 0.81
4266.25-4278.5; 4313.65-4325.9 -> 1.36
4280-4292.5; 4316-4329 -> 1.21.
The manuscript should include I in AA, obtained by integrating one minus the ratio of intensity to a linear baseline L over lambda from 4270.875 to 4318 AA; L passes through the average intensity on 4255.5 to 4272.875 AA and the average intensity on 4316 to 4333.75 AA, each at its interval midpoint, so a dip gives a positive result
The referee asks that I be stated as 4.4 AA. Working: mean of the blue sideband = 14.2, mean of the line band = 14.8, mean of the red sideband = 18.6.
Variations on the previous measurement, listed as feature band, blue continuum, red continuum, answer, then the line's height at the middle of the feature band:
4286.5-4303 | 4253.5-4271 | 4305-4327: 2.99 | 16.1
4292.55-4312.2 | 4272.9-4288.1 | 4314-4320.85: 6.91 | 19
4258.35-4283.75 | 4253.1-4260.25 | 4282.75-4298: 0.41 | 15.8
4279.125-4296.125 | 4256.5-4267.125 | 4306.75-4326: 1.48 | 16.7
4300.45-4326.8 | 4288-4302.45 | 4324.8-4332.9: 3.01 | 17.1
